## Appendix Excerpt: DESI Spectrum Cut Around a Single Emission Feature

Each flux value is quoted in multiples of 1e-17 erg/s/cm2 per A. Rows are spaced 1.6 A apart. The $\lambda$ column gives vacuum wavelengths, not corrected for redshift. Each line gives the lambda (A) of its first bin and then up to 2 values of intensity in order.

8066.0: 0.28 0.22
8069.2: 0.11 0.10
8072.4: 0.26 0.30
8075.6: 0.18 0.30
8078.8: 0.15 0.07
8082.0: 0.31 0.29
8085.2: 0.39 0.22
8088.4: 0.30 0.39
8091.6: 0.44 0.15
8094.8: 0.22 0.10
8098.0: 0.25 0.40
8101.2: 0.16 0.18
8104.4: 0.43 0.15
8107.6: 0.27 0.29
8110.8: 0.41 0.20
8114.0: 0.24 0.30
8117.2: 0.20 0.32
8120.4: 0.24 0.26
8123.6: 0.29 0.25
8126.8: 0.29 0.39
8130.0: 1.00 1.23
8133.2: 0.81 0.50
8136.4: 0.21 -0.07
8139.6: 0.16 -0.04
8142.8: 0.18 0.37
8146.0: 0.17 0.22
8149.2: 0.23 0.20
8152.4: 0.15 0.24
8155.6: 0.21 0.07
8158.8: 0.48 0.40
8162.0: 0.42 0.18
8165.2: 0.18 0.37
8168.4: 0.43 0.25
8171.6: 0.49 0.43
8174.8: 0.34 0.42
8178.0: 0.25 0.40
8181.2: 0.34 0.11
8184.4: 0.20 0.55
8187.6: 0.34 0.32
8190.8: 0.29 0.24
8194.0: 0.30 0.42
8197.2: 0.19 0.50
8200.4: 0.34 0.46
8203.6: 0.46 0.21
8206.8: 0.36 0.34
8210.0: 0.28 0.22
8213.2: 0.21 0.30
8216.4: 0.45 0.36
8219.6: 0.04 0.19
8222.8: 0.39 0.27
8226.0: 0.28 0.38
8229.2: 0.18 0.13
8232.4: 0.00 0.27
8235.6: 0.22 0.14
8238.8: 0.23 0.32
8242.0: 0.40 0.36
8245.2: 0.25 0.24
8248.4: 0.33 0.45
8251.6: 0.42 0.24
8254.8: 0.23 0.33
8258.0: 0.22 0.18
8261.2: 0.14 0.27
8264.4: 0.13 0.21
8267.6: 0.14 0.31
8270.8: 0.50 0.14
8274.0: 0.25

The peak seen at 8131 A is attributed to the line Hgamma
